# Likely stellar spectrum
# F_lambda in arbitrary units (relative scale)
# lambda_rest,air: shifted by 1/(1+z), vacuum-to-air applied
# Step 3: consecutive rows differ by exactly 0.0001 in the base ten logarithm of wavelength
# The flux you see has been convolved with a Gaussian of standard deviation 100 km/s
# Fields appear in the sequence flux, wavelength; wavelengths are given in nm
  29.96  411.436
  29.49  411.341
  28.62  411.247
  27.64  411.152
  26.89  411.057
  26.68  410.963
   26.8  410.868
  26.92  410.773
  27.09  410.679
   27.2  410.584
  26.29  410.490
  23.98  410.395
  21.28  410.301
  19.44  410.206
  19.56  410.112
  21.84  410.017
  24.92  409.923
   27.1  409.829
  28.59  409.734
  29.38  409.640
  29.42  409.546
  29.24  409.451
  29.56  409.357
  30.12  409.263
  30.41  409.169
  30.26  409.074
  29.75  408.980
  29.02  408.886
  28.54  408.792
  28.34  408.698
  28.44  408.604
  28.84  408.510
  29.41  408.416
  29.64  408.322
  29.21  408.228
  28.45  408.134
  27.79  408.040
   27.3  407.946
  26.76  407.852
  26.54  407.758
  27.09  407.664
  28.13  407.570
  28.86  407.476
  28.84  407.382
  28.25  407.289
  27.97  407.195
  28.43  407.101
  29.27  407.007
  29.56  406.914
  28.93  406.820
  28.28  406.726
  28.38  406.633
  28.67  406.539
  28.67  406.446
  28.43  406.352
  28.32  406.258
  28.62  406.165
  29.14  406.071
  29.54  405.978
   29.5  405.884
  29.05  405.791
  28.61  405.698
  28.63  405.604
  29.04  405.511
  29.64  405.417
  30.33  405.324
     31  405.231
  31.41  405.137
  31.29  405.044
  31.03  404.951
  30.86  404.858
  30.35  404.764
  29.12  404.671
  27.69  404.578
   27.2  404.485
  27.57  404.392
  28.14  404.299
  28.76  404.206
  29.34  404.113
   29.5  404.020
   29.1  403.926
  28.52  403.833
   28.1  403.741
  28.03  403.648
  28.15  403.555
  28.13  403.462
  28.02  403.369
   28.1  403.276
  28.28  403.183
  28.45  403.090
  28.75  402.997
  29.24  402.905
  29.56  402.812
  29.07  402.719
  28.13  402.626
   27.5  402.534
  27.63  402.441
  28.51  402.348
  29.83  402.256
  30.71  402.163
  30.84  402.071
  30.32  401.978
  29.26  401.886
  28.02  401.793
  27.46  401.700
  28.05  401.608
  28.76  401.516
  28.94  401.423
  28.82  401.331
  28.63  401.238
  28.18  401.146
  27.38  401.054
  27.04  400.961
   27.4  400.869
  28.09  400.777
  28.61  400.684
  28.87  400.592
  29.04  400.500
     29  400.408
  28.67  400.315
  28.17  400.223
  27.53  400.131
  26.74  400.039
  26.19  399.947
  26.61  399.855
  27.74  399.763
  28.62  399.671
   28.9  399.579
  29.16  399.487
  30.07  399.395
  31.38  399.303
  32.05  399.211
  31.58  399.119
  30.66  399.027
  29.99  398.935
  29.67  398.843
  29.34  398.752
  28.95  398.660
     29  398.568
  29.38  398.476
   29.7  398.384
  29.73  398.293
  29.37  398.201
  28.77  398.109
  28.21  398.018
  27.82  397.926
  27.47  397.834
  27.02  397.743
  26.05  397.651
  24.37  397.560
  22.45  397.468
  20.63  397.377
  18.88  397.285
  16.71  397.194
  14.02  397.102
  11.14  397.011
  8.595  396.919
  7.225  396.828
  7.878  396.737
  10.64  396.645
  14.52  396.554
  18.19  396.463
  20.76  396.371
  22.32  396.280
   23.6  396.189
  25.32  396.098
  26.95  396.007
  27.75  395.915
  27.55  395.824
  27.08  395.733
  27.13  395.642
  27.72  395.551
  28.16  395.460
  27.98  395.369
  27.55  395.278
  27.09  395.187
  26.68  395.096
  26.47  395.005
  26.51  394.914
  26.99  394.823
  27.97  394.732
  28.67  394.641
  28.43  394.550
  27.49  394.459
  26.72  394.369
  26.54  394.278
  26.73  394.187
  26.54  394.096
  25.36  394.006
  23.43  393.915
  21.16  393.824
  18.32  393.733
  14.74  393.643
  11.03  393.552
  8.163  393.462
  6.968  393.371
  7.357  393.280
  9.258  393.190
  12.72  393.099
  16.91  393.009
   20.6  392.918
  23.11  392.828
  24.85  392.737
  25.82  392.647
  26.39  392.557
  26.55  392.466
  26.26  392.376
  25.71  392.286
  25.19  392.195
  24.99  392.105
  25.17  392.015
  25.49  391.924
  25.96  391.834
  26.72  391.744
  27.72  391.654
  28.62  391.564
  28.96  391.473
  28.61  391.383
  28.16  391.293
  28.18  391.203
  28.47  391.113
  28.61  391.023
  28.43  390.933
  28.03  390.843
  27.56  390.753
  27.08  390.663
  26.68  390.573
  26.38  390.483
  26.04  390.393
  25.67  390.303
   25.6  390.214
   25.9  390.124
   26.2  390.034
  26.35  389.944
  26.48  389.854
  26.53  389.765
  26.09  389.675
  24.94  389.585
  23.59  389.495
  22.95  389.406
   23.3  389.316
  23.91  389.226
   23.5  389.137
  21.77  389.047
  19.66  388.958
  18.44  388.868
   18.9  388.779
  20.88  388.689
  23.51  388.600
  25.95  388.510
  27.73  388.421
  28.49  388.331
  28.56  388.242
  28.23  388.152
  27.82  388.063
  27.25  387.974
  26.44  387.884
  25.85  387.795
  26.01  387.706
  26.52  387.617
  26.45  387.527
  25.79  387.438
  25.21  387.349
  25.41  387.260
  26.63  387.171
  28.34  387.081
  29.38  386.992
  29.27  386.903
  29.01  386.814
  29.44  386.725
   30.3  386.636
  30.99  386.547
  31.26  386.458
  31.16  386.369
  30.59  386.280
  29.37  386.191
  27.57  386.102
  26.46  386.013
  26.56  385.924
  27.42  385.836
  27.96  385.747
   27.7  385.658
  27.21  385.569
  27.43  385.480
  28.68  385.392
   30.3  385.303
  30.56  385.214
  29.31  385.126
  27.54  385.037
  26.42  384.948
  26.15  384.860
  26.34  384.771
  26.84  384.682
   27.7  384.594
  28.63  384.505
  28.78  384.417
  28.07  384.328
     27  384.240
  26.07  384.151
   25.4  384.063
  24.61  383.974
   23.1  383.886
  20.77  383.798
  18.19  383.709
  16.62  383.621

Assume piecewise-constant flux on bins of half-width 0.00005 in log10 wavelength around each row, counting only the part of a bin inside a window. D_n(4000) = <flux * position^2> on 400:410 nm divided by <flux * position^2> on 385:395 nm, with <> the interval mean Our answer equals 1.22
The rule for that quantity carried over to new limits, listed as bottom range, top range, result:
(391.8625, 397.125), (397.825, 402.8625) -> 1.36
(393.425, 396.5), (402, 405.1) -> 1.23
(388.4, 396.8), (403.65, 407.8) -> 1.30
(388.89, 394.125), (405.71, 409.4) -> 1.33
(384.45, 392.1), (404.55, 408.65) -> 1.18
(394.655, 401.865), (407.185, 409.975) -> 1.16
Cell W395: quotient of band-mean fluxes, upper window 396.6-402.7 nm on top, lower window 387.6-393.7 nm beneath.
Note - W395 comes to 1.10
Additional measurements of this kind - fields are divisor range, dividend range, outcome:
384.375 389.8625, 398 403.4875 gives 1.08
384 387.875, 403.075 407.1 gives 1.04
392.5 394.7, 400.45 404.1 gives 1.40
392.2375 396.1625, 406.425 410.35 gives 1.19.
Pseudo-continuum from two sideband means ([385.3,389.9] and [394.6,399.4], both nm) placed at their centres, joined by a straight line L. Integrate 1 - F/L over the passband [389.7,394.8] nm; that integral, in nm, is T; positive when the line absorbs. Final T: 0.31 nm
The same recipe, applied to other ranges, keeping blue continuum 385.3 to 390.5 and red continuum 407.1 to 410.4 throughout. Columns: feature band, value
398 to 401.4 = -0.22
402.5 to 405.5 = -0.19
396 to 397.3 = 0.52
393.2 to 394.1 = 0.38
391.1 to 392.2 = -0.02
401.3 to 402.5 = -0.08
